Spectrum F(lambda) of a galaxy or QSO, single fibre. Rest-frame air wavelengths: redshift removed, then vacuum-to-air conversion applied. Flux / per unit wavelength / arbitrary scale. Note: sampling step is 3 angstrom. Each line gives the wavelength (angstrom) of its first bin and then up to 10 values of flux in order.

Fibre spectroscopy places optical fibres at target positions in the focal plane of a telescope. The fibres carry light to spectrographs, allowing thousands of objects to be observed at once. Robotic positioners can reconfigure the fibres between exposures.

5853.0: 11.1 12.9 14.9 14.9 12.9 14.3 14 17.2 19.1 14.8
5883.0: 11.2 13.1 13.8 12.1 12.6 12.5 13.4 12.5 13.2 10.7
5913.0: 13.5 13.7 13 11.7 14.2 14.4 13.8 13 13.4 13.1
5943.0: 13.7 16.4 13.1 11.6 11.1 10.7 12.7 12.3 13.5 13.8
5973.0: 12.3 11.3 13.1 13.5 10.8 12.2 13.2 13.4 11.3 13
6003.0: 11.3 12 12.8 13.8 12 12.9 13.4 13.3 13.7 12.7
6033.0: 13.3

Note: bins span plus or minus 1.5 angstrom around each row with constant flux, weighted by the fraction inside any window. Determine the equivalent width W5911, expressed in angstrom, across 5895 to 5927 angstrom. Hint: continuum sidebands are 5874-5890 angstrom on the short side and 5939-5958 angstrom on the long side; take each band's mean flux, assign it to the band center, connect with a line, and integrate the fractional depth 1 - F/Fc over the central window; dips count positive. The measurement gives 2.5 angstrom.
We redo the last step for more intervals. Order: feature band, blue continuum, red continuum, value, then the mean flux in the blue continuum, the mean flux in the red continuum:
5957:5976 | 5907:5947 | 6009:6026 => 1.1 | 13.4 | 13.1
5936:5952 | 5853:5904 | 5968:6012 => -0.8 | 13.9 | 12.5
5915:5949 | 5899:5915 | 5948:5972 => -3.1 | 12.7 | 12.3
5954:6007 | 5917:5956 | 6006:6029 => 3.4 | 13.3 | 13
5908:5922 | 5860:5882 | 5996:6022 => 1.7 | 15.2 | 12.5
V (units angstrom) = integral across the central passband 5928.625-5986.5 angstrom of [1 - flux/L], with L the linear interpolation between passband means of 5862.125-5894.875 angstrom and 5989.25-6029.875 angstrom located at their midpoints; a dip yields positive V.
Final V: 2.26 angstrom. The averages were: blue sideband 14.2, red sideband 12.8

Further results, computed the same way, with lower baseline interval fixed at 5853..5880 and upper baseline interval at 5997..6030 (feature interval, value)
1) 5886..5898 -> 1.3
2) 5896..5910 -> 1.6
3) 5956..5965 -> 1.1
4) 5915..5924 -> 0.8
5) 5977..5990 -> 0.8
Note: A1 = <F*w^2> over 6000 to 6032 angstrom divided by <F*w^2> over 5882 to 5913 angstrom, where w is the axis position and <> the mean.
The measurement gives 1.06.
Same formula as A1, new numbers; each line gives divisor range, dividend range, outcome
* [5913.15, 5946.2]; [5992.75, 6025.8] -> 0.96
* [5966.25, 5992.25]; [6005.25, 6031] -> 1.04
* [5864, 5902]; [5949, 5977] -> 0.90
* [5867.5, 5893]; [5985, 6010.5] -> 0.89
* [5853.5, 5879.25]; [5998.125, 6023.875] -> 0.89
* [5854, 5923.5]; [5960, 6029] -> 0.97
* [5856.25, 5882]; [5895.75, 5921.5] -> 0.86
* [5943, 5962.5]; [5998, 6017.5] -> 1.00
